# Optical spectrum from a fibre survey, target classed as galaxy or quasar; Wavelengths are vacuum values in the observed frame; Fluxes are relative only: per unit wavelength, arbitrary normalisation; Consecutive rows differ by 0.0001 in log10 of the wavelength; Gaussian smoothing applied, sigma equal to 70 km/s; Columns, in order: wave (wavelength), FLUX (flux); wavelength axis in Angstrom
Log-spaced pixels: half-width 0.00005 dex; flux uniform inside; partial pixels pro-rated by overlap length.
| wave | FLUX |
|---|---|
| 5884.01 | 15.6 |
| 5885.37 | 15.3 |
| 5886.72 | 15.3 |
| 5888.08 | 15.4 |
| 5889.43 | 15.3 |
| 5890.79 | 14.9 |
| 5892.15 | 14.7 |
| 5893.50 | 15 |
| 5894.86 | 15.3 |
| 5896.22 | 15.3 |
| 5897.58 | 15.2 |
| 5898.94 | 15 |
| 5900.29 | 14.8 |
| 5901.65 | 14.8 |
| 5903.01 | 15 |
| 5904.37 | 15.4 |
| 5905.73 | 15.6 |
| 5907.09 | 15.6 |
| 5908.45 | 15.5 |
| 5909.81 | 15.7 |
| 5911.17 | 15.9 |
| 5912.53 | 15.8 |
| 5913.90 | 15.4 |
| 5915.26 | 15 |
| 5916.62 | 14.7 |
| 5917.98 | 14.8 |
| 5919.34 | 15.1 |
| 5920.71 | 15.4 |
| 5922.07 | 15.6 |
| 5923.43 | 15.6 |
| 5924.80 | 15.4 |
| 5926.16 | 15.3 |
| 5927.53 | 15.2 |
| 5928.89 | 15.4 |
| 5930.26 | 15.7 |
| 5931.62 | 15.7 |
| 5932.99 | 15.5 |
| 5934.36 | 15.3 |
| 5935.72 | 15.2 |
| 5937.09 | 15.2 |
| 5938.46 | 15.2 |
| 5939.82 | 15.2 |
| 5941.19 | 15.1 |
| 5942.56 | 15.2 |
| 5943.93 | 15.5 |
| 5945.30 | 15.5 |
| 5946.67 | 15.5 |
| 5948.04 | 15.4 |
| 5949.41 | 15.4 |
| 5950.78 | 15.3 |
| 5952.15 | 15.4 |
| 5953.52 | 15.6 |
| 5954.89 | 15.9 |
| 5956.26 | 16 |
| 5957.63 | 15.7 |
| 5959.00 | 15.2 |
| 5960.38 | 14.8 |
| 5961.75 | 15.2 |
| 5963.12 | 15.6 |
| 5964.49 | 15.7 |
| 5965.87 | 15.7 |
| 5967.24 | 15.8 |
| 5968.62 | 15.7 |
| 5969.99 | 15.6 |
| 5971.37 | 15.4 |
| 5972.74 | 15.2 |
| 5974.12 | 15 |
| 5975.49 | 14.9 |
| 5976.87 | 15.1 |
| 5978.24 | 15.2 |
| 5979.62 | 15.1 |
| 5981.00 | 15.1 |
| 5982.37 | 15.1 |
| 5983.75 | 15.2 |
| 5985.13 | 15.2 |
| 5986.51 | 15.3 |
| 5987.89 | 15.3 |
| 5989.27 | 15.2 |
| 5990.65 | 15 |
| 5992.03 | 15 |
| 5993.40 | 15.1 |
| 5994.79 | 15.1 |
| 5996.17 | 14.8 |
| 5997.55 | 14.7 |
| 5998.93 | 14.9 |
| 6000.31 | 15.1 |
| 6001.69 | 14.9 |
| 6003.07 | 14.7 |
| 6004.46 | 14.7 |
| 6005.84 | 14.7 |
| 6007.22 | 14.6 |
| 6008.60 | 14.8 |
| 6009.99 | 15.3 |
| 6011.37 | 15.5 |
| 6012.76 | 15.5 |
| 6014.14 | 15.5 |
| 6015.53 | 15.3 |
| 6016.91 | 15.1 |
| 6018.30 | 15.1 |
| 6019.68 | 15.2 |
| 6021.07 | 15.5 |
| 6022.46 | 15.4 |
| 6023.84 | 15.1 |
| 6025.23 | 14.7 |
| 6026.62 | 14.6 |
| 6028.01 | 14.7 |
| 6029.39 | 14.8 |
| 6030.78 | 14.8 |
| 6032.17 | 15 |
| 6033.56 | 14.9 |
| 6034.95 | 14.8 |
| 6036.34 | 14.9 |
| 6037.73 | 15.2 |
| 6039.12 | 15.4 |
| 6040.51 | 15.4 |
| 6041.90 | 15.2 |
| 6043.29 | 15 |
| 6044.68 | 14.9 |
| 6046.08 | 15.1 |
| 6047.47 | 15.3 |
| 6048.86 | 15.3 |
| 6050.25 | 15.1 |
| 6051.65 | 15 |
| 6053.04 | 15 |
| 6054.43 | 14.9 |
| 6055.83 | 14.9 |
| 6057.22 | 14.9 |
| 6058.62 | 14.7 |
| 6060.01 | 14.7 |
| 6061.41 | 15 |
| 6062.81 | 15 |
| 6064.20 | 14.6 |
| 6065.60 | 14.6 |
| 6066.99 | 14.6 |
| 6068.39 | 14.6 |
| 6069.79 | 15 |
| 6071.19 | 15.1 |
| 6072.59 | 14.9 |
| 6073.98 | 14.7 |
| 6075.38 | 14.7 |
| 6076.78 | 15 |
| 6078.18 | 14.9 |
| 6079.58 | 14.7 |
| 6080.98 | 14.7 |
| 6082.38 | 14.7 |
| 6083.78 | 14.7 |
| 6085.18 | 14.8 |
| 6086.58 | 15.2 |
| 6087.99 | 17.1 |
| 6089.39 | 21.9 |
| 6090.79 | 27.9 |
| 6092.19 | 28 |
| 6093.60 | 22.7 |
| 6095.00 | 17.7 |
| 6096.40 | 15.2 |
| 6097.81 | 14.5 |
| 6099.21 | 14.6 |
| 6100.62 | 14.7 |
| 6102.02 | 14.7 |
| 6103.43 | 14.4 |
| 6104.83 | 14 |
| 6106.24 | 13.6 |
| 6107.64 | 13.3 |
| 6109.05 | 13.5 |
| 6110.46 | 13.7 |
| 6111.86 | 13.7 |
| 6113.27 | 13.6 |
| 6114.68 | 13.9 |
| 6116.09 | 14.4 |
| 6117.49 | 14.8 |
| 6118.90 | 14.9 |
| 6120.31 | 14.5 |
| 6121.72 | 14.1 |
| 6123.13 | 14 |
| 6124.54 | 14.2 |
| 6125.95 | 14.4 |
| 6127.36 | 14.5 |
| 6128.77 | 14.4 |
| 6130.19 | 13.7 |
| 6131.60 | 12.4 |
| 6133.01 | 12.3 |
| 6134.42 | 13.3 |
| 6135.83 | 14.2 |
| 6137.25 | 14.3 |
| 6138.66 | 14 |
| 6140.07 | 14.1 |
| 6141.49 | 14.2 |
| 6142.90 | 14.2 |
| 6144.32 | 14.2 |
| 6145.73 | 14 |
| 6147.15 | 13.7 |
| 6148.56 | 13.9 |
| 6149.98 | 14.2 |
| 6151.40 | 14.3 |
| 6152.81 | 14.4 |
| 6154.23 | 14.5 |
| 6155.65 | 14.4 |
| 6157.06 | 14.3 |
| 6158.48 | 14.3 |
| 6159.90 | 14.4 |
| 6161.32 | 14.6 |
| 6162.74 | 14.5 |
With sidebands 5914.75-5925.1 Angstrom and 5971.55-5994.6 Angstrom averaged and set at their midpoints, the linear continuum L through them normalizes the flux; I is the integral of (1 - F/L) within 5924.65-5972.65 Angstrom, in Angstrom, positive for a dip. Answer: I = -0.86 Angstrom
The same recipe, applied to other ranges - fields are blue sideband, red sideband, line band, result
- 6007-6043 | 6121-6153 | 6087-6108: -4.8 Angstrom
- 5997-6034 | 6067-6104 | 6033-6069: 1.9 Angstrom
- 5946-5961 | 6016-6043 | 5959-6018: 0.5 Angstrom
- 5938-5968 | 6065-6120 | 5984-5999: 0.4 Angstrom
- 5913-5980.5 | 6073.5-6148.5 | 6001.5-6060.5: 0.9 Angstrom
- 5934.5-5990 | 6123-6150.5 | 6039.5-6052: -0.4 Angstrom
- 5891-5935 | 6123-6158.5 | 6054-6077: -0.6 Angstrom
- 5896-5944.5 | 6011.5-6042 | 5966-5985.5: -0.1 Angstrom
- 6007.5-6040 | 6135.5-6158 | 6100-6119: 0.5 Angstrom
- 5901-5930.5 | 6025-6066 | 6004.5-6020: -0.1 Angstrom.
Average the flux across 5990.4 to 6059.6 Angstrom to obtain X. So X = 15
